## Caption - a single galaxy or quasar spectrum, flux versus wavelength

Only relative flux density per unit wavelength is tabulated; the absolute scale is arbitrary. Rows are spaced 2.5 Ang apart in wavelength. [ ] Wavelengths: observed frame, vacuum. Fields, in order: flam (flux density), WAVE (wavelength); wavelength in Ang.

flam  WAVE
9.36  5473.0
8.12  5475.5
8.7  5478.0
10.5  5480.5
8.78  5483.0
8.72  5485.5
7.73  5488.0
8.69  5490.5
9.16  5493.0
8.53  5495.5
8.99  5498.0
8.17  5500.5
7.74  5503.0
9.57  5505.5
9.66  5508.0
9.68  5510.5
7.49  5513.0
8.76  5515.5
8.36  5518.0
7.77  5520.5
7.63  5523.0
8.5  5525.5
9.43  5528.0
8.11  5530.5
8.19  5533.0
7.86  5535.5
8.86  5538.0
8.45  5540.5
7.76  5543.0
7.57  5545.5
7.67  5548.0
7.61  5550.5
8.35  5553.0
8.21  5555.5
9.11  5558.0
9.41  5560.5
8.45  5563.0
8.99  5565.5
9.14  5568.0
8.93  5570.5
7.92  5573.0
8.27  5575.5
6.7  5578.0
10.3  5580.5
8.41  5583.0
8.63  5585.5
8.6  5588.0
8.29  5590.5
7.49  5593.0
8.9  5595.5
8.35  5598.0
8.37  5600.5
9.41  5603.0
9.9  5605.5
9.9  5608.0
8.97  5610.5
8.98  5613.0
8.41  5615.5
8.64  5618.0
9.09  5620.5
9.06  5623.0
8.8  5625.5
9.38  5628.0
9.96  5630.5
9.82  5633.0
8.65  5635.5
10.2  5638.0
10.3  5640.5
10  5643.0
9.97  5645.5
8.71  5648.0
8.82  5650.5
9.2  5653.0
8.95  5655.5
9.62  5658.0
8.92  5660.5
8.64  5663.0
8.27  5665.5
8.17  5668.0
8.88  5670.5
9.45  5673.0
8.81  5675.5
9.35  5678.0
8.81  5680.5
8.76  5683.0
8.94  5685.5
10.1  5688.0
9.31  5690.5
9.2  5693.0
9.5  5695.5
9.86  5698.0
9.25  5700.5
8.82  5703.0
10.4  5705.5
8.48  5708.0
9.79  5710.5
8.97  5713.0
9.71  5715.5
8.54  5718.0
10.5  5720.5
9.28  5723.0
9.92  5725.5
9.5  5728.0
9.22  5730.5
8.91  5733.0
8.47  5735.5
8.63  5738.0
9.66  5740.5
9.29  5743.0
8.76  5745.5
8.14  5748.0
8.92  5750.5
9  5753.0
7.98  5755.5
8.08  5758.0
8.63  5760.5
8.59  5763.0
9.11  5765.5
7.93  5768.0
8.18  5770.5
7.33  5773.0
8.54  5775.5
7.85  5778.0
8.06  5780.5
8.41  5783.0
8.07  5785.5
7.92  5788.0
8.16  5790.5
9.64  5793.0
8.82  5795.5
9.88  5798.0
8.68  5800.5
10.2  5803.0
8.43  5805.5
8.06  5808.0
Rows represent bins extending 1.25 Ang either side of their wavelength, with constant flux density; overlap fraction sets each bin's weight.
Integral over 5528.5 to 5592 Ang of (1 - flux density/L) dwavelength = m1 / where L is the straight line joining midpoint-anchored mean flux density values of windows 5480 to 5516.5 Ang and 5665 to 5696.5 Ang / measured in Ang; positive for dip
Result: 3.4 Ang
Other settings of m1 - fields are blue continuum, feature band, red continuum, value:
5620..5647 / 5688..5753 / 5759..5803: -2.2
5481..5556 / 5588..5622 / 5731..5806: -1.3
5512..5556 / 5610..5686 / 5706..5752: -3.3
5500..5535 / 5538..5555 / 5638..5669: 1.3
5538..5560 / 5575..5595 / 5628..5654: 0.8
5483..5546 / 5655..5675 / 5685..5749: 0.5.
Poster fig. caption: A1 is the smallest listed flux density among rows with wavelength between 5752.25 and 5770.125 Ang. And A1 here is 7.93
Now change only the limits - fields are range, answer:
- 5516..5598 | 6.7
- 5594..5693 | 8.17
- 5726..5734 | 8.91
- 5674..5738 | 8.47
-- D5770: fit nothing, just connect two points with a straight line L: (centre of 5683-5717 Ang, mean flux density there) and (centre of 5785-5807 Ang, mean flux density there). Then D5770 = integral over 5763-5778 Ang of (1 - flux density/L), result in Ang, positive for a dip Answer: 1.3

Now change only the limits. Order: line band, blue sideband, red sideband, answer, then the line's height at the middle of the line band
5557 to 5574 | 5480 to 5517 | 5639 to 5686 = 0.1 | 8.9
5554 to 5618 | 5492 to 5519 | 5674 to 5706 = 1.9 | 8.98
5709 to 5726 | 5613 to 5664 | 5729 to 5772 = -1.3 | 8.84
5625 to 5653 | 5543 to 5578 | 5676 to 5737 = -2.1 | 8.86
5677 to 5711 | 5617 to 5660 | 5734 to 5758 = -1.1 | 9.03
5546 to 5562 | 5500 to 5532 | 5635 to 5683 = 0.6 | 8.7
